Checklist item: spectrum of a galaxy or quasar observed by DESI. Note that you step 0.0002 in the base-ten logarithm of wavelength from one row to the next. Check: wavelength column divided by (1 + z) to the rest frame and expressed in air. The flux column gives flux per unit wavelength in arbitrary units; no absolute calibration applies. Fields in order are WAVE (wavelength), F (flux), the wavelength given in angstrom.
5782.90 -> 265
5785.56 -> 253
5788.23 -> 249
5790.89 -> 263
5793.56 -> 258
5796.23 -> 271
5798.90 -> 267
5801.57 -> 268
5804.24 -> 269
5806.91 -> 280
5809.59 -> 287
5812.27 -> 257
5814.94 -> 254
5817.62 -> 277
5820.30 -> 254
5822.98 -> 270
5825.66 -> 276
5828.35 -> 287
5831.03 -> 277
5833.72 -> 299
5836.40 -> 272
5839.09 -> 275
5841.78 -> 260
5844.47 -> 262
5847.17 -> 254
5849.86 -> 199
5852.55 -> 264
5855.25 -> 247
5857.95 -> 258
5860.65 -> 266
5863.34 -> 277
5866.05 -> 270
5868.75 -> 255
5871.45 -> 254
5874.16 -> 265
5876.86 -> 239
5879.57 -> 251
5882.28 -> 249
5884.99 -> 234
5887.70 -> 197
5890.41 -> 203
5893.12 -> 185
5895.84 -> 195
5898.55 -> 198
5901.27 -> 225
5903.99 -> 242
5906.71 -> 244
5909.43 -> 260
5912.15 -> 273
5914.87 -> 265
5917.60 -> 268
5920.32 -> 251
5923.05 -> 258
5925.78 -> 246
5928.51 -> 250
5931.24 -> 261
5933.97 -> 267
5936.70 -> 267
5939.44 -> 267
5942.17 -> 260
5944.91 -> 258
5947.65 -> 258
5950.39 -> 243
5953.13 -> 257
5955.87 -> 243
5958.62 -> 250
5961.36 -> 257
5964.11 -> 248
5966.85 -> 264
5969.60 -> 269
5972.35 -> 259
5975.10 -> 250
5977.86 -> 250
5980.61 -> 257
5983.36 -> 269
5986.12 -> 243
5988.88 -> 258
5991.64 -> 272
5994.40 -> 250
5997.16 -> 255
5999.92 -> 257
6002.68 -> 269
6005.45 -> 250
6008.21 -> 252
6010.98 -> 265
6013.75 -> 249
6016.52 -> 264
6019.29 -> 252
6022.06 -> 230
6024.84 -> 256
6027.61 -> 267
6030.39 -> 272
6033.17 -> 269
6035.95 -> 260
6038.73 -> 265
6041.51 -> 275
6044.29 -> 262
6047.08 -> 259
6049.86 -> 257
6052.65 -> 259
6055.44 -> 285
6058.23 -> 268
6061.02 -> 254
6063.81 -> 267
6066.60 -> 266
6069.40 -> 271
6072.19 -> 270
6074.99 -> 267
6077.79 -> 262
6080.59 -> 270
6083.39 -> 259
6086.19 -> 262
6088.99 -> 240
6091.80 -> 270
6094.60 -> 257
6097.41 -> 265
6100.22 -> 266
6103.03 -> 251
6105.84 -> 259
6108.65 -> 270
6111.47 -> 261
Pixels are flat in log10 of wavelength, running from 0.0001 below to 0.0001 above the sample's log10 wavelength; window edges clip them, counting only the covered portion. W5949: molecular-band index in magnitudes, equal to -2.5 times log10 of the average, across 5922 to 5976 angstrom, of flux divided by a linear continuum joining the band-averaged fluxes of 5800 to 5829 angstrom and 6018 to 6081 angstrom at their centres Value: 0.041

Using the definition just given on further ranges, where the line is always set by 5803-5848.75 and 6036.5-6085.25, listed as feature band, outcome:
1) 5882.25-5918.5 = 0.17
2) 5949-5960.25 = 0.08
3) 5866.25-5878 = 0.06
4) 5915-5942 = 0.04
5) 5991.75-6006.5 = 0.04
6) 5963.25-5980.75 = 0.04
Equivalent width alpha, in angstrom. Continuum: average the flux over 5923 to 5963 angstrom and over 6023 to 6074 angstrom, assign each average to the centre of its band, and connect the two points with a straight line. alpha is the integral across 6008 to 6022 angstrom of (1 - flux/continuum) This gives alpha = 0.43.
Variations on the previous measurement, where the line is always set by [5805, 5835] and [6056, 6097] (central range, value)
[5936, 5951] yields 0.5 angstrom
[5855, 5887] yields 2.1 angstrom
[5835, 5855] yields 1.3 angstrom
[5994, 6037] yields 1.4 angstrom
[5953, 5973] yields 0.9 angstrom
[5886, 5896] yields 2.8 angstrom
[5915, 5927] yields 0.6 angstrom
